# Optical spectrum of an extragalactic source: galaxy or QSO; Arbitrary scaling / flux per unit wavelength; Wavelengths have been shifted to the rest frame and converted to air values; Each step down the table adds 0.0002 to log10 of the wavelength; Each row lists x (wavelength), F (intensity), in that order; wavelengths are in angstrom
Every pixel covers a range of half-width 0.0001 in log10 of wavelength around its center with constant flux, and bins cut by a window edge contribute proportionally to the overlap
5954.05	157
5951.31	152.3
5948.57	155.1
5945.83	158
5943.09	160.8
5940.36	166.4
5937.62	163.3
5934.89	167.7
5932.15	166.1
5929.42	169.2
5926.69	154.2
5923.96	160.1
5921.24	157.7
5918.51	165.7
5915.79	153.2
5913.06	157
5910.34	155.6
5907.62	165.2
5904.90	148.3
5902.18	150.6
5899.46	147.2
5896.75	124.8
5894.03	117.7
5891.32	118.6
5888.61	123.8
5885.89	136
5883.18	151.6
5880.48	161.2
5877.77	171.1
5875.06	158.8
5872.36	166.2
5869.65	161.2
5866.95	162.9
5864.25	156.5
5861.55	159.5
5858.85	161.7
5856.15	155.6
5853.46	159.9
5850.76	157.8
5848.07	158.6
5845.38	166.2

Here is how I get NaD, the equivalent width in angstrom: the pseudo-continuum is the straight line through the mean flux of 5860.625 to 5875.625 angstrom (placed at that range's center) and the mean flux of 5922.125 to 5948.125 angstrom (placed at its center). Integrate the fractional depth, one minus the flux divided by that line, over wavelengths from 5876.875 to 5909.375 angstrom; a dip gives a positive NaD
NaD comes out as 3.78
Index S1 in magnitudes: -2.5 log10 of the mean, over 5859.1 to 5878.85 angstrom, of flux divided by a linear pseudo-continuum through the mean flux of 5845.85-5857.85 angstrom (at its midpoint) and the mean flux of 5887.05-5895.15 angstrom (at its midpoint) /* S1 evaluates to -0.146 mag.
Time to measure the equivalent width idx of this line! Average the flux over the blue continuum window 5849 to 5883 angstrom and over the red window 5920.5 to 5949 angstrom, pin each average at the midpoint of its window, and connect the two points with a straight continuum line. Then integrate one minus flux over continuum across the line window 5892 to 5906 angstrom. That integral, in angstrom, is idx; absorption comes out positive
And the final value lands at 2.1 angstrom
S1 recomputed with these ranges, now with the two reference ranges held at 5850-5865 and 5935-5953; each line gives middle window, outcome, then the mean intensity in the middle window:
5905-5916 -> 0.016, 157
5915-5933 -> -0.010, 161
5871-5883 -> -0.028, 163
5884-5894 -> 0.250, 126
